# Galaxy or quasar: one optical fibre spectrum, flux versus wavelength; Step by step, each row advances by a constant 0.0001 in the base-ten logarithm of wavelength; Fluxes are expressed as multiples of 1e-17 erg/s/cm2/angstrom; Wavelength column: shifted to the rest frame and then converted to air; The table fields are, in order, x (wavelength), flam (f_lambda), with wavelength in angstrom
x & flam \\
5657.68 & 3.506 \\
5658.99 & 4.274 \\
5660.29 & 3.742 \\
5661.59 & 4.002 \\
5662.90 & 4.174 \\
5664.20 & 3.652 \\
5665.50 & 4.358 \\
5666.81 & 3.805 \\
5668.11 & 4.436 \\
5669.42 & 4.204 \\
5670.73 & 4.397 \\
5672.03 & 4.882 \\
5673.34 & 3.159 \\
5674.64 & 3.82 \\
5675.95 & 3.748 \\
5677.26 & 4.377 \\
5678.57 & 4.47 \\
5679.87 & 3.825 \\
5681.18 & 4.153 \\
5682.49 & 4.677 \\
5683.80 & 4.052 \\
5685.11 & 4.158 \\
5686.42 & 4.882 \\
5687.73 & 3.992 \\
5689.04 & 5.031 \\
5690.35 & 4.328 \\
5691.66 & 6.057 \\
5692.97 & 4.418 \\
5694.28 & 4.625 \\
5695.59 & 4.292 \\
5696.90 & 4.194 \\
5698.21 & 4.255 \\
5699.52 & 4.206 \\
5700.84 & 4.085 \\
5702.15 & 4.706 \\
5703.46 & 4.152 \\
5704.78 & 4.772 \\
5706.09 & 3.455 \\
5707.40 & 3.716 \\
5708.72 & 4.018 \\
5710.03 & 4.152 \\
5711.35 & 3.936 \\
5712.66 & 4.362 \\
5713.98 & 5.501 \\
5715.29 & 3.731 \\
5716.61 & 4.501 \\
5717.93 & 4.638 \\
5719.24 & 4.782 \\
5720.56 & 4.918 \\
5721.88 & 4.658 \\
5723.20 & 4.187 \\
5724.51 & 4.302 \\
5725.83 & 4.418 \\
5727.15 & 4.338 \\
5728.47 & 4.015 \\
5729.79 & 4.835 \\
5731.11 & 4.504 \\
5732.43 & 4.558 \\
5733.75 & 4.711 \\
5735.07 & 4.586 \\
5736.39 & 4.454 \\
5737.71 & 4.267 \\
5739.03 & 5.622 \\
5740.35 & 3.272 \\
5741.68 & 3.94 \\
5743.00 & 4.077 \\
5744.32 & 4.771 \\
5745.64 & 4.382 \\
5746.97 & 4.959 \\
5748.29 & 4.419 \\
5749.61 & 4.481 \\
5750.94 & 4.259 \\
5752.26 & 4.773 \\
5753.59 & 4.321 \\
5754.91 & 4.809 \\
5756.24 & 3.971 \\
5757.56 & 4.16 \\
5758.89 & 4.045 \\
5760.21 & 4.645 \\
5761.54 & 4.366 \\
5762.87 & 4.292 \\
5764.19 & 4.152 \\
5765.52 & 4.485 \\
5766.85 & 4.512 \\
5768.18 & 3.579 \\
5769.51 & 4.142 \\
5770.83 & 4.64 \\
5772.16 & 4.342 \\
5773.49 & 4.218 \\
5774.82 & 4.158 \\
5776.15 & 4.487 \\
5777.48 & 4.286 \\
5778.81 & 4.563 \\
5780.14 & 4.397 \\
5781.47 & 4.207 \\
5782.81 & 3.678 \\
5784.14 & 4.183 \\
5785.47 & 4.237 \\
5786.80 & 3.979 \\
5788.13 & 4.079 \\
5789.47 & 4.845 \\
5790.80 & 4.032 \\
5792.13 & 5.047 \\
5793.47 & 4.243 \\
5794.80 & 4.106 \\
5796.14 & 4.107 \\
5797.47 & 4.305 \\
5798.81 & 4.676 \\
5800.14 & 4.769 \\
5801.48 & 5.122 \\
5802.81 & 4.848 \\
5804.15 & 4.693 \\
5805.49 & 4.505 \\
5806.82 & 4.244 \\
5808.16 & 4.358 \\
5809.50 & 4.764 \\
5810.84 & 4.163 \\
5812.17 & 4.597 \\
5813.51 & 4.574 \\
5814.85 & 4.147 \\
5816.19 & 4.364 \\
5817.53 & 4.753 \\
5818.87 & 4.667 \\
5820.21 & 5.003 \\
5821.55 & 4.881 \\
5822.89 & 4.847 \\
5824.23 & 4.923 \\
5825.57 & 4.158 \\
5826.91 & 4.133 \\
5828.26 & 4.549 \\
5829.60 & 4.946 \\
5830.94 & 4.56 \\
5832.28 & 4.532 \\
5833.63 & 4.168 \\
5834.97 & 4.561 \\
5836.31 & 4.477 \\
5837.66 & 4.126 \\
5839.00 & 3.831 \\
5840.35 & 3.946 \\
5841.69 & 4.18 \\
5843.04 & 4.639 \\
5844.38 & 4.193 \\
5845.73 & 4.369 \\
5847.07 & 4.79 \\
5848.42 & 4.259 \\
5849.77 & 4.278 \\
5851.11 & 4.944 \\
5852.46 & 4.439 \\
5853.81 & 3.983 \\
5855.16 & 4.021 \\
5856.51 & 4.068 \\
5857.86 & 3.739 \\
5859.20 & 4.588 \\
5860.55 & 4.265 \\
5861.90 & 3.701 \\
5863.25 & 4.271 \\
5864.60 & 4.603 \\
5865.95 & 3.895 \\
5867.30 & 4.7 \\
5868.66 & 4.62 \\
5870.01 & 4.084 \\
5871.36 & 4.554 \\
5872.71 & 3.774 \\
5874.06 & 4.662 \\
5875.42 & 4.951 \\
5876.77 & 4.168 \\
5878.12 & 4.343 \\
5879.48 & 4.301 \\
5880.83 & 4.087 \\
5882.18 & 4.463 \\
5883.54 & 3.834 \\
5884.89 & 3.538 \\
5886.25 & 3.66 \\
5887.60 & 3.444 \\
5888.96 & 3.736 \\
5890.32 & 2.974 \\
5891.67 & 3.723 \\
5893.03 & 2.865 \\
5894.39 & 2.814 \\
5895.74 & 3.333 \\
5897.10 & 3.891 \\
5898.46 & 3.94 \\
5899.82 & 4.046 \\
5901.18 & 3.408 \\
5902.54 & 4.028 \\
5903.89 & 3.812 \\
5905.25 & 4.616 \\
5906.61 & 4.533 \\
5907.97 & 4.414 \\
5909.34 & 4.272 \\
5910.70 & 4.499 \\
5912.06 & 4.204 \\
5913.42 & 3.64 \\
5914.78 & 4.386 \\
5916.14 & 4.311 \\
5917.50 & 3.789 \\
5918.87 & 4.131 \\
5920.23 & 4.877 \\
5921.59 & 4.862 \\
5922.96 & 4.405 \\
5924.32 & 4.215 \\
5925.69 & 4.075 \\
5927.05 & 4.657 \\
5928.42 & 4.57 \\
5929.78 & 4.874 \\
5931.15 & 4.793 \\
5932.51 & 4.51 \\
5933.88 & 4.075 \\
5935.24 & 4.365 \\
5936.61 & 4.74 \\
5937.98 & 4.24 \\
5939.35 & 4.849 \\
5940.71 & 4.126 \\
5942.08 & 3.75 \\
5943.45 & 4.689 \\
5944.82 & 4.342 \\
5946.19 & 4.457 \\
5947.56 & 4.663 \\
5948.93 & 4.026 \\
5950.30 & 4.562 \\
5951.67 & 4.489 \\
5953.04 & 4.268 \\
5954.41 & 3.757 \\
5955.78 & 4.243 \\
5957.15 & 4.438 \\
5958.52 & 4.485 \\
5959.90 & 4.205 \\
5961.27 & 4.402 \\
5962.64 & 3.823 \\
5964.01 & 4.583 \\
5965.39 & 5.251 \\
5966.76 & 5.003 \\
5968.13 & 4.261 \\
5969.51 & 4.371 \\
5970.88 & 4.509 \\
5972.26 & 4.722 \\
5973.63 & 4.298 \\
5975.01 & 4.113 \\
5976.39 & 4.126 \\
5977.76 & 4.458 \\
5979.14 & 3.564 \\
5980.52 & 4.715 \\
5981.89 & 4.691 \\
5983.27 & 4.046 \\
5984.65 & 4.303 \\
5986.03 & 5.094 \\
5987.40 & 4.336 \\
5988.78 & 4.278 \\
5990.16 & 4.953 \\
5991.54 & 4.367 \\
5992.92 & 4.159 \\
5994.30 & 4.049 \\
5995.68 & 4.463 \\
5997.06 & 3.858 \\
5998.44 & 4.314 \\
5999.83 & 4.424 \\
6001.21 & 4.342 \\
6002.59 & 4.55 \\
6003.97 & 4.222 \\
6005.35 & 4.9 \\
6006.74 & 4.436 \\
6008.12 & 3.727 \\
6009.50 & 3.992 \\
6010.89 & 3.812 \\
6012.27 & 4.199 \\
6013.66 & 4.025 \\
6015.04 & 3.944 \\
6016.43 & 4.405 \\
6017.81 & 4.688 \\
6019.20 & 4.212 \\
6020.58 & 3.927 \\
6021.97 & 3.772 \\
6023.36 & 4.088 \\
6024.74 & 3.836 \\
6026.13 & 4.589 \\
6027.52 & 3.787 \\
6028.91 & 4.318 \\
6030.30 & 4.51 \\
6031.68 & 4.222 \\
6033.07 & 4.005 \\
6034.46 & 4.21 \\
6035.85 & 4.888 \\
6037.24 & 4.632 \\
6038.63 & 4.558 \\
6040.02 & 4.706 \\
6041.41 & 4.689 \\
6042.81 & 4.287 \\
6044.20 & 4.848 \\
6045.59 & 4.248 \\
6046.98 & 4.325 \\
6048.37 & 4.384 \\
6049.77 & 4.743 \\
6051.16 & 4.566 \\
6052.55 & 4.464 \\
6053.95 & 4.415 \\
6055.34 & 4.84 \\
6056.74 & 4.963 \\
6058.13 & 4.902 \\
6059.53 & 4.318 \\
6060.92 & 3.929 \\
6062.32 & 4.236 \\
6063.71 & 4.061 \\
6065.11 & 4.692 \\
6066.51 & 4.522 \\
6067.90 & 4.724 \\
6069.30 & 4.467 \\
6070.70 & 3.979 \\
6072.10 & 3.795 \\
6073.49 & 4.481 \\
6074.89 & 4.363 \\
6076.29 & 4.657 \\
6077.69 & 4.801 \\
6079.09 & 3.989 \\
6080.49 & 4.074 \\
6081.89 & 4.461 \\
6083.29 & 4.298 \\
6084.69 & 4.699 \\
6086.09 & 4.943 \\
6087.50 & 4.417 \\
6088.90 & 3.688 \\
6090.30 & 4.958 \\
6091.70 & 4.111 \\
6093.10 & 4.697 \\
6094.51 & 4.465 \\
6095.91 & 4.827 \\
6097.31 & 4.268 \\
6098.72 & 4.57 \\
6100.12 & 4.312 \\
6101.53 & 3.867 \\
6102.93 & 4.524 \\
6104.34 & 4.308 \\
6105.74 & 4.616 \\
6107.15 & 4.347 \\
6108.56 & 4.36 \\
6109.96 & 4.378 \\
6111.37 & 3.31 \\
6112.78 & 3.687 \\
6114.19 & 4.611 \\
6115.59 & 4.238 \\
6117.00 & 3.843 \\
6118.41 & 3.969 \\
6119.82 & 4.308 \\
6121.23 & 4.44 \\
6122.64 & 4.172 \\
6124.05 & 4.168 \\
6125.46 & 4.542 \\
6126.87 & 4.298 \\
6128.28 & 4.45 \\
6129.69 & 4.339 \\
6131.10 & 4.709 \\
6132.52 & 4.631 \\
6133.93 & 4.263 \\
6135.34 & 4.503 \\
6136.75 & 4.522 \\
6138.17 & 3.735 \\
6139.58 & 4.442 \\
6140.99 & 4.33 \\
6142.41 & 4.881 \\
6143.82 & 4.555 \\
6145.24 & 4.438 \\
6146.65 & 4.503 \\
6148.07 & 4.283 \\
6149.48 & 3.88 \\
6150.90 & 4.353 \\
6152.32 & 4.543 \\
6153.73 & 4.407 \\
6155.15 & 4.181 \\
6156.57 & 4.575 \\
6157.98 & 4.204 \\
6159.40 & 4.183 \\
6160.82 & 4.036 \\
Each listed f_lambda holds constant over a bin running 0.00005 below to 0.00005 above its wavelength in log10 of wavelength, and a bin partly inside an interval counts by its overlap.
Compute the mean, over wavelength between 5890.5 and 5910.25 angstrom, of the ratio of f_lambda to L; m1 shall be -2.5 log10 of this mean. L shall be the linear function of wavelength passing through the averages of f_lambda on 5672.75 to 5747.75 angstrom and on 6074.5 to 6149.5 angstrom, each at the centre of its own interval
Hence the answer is 0.144 mag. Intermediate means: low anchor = 4.37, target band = 3.82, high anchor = 4.36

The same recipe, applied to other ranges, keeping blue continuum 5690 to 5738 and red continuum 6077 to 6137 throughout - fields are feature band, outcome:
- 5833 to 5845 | 0.04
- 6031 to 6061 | -0.04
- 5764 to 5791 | 0.04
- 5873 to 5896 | 0.15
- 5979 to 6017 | 0.02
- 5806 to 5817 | 0.00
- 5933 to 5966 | 0.00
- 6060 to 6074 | 0.02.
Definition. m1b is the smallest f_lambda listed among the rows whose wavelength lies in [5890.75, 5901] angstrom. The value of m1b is 2.814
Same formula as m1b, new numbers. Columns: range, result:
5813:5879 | 3.701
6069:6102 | 3.688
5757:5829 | 3.579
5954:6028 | 3.564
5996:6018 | 3.727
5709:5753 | 3.272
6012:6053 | 3.772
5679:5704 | 3.825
